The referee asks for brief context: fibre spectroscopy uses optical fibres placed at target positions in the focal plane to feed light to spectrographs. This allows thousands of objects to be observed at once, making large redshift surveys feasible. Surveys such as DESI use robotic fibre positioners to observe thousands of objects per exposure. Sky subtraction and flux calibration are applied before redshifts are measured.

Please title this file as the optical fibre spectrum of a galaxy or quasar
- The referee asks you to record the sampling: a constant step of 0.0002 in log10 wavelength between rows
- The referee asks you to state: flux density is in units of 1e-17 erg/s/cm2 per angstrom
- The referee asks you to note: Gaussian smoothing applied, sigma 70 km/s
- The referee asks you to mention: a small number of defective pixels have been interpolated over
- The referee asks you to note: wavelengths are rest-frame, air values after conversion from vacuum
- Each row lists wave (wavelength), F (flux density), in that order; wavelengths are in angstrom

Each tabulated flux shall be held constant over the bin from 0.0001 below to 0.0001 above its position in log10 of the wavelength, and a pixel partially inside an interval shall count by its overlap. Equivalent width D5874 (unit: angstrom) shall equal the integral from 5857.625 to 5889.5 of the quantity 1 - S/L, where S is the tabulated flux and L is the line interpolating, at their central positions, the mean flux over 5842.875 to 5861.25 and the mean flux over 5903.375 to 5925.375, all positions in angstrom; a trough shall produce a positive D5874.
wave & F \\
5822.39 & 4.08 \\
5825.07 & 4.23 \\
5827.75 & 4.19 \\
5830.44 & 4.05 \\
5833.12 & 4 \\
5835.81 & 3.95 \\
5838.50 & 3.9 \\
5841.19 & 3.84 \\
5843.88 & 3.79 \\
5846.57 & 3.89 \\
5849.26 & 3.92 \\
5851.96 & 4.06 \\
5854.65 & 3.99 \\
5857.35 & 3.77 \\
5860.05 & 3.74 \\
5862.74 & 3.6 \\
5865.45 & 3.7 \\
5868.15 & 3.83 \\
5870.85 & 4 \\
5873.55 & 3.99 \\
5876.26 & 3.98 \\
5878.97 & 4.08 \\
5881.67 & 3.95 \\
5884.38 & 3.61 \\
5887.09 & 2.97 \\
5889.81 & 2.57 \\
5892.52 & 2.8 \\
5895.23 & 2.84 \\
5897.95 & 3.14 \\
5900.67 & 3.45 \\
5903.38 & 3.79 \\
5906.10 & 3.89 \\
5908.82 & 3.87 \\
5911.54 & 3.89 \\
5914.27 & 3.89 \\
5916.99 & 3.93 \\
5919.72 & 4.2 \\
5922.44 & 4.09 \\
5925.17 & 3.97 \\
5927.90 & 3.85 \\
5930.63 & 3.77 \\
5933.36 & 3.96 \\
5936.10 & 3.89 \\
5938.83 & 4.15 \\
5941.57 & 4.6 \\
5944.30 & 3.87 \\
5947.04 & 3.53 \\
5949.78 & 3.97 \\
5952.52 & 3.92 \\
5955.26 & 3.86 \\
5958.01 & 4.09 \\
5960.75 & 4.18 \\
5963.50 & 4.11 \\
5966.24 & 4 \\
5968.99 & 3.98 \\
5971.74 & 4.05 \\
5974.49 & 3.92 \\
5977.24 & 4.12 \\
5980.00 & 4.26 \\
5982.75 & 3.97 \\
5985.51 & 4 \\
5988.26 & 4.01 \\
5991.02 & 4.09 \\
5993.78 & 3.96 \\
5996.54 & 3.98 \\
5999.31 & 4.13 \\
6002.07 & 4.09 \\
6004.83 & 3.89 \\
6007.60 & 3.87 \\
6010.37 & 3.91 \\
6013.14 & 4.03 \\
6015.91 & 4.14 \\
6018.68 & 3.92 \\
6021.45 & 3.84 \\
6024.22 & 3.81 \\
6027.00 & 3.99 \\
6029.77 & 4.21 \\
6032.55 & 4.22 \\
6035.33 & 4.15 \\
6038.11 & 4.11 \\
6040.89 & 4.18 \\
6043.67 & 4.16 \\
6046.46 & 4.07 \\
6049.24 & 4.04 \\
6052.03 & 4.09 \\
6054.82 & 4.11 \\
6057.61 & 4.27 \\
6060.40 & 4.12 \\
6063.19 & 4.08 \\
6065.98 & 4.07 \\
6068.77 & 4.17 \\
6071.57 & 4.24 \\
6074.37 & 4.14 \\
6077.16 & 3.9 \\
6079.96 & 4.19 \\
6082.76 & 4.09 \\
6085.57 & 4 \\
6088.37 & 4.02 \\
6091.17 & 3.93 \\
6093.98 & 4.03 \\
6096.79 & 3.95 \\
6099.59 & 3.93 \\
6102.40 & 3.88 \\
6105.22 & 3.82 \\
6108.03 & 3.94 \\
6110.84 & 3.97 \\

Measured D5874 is 1.5 angstrom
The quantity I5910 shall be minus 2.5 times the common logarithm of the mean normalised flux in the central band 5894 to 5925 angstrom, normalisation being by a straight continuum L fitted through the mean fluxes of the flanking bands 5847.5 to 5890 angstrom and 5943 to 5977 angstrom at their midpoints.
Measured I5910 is 0.03 mag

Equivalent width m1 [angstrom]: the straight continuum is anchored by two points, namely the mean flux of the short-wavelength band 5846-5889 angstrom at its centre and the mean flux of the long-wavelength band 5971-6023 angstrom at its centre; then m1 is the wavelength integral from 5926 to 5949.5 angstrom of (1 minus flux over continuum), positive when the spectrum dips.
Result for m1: -0.24 angstrom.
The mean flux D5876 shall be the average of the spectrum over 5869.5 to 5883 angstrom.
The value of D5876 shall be 4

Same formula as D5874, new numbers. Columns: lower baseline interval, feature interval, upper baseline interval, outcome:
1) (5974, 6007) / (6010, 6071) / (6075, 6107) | -1.14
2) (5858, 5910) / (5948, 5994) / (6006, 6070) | -2.09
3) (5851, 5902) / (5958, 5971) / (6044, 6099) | -0.91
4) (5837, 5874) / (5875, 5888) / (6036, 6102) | 0.47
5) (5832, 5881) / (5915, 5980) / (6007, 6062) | -0.41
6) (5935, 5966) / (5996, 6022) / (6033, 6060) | 0.66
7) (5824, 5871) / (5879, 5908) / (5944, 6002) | 4.39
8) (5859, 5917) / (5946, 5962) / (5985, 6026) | -0.49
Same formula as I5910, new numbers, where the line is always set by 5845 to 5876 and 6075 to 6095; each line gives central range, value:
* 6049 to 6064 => -0.03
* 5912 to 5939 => -0.01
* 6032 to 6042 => -0.04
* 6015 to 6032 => 0.00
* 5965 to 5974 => -0.02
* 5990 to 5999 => -0.01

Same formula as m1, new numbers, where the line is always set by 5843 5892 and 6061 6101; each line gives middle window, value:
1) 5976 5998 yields -0.8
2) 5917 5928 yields -0.6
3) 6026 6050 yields -0.8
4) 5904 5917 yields -0.3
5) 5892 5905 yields 1.8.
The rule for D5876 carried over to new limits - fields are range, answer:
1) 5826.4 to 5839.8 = 4.02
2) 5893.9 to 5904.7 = 3.3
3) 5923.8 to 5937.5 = 3.89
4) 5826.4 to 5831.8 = 4.12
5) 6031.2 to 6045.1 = 4.16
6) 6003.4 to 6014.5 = 3.92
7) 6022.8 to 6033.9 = 4.06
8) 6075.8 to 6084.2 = 4.06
